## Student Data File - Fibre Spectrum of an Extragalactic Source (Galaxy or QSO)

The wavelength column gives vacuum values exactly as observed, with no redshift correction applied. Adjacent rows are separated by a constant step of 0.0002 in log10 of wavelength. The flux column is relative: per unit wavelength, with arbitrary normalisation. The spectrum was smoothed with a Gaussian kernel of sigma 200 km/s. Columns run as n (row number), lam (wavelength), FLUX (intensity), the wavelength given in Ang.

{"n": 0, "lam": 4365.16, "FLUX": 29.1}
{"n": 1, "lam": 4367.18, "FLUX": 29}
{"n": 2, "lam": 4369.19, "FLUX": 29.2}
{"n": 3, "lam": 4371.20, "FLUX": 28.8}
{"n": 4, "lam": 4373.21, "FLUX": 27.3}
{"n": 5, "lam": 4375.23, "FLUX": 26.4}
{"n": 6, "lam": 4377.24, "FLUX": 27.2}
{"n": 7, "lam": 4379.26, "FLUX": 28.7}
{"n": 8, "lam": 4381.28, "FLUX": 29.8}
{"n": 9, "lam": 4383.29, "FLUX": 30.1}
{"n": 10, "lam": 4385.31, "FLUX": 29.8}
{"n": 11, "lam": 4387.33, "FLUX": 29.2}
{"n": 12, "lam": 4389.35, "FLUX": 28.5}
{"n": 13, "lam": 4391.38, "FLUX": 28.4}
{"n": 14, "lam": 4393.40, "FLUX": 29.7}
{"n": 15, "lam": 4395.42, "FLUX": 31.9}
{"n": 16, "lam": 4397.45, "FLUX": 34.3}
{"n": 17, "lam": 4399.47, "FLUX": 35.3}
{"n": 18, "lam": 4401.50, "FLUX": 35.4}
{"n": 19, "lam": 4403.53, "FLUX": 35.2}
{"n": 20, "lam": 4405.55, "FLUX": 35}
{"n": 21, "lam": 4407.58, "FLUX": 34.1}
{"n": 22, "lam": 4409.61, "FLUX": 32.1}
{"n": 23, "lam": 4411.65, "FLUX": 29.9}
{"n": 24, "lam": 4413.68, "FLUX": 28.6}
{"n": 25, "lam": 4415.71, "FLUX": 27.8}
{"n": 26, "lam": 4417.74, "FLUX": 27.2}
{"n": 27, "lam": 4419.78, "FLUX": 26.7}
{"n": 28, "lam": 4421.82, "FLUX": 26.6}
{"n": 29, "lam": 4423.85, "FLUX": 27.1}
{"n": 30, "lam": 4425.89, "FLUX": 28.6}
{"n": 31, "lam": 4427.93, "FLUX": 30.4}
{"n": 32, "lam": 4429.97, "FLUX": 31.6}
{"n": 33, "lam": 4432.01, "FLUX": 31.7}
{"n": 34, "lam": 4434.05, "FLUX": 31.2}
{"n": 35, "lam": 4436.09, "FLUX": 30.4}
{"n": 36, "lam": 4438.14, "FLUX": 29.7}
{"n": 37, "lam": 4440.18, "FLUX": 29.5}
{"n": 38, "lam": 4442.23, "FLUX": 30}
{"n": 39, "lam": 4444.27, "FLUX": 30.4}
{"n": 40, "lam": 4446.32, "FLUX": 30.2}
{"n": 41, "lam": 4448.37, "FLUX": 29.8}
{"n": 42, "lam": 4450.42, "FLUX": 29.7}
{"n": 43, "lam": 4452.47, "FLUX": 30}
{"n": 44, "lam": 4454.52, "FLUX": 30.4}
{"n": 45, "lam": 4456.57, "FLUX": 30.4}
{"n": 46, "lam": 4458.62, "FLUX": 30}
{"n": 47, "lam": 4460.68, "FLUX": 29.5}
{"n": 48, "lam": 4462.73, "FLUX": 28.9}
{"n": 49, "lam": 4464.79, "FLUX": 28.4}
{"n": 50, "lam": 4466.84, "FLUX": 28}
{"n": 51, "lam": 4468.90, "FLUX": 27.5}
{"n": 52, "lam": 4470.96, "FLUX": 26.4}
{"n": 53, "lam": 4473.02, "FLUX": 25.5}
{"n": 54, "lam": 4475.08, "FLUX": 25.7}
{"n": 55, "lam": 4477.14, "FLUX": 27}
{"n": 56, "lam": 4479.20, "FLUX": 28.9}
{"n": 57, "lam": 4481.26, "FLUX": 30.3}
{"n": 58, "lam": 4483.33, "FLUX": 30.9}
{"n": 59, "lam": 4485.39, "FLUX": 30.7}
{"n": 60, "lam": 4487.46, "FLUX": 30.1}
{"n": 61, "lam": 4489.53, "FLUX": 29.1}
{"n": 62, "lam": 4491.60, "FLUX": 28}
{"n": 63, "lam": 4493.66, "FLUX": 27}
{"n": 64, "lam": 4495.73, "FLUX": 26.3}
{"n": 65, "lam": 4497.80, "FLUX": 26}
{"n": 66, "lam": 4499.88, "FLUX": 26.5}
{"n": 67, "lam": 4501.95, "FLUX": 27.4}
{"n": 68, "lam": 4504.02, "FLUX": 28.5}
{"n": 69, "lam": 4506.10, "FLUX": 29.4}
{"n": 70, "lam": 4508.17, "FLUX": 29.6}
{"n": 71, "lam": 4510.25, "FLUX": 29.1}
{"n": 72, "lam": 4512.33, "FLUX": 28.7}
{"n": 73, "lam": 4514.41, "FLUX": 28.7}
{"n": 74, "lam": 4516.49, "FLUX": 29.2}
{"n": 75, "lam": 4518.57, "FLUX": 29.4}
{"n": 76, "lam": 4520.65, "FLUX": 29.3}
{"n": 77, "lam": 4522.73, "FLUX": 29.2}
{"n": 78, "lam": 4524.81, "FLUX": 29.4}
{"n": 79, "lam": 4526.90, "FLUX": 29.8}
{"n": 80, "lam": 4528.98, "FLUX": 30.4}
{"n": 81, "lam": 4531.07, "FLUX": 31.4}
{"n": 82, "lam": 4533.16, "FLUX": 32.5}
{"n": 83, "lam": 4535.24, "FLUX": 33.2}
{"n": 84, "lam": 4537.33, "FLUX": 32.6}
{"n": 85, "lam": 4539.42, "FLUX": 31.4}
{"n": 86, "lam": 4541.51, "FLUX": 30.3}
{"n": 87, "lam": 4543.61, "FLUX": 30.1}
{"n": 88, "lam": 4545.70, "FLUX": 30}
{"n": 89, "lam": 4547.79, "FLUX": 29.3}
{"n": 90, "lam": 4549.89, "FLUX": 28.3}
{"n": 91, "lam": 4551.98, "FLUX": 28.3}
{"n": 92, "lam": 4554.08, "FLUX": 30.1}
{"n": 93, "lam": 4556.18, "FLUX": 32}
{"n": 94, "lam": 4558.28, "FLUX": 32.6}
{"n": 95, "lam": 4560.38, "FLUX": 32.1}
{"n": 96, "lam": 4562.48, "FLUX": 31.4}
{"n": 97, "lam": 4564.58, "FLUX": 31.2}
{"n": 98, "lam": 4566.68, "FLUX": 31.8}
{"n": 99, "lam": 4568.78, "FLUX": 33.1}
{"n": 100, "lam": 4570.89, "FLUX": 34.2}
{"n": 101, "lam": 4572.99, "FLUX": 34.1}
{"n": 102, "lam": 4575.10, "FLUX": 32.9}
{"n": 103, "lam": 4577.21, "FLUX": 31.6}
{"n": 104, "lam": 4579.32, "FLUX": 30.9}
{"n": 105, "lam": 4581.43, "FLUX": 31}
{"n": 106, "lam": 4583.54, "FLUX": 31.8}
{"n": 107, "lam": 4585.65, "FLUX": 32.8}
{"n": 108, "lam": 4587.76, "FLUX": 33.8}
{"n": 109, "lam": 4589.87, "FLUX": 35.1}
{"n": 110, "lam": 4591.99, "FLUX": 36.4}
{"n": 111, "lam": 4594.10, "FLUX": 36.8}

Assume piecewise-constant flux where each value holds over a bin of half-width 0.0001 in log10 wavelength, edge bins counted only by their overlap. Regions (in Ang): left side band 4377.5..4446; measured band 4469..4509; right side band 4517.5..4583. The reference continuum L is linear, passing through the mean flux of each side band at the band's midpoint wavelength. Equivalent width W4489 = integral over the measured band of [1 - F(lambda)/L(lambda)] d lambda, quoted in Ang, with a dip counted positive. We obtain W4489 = 3.6 Ang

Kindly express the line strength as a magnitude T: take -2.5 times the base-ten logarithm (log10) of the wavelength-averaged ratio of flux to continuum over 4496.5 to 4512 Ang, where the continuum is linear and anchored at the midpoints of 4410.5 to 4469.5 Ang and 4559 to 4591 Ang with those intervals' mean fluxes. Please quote 0.103 mag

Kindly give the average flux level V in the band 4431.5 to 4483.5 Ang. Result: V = 29.2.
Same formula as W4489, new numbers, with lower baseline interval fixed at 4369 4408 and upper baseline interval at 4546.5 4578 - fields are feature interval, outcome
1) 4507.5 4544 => 1.3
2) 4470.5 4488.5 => 1.6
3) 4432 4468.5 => 1.4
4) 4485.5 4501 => 1.7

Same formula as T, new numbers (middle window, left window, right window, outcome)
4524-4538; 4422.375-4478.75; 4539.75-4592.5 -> -0.01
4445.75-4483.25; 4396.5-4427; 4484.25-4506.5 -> 0.01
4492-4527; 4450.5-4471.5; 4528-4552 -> 0.06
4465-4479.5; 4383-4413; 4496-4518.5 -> 0.09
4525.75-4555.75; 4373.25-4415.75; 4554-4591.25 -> 0.06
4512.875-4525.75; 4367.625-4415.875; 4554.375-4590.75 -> 0.10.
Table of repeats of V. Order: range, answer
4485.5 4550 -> 29.4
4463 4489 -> 28.3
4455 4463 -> 29.8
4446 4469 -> 29.5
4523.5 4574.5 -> 31.2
